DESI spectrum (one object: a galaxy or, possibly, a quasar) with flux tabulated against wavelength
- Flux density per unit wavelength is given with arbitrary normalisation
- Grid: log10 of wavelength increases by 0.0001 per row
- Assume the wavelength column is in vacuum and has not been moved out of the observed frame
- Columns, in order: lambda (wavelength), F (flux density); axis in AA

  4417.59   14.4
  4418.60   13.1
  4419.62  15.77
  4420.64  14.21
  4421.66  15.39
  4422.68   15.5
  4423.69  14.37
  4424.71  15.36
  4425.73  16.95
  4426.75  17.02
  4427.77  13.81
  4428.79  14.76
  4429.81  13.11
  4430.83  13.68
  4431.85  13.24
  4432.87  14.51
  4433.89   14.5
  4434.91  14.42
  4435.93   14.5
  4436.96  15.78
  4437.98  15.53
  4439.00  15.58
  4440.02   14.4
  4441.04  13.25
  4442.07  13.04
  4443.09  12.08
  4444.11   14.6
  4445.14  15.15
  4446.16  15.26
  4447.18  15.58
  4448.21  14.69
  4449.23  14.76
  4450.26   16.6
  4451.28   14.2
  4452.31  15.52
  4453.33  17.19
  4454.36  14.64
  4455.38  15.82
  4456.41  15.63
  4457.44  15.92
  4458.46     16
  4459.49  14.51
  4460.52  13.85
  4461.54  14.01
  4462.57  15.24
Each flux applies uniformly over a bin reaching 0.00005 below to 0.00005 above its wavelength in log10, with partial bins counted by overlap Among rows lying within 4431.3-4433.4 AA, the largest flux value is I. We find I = 14.51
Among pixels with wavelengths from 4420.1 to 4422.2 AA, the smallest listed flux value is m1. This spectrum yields 14.21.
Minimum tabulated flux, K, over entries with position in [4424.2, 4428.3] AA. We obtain 13.81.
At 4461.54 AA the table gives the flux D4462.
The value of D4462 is 14.01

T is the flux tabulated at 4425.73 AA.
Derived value 16.95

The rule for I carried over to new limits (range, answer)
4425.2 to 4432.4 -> 17.02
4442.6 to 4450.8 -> 16.6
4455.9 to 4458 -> 15.92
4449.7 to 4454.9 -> 17.19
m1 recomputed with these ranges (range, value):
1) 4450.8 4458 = 14.2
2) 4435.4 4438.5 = 14.5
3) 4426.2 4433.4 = 13.11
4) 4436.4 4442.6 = 13.04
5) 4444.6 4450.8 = 14.69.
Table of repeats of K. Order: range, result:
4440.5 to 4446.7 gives 12.08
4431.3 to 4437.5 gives 13.24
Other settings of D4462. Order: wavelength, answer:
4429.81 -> 13.11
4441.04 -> 13.25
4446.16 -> 15.26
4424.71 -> 15.36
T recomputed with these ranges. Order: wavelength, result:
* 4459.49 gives 14.51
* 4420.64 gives 14.21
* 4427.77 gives 13.81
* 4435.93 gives 14.5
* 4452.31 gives 15.52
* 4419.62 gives 15.77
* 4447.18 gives 15.58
